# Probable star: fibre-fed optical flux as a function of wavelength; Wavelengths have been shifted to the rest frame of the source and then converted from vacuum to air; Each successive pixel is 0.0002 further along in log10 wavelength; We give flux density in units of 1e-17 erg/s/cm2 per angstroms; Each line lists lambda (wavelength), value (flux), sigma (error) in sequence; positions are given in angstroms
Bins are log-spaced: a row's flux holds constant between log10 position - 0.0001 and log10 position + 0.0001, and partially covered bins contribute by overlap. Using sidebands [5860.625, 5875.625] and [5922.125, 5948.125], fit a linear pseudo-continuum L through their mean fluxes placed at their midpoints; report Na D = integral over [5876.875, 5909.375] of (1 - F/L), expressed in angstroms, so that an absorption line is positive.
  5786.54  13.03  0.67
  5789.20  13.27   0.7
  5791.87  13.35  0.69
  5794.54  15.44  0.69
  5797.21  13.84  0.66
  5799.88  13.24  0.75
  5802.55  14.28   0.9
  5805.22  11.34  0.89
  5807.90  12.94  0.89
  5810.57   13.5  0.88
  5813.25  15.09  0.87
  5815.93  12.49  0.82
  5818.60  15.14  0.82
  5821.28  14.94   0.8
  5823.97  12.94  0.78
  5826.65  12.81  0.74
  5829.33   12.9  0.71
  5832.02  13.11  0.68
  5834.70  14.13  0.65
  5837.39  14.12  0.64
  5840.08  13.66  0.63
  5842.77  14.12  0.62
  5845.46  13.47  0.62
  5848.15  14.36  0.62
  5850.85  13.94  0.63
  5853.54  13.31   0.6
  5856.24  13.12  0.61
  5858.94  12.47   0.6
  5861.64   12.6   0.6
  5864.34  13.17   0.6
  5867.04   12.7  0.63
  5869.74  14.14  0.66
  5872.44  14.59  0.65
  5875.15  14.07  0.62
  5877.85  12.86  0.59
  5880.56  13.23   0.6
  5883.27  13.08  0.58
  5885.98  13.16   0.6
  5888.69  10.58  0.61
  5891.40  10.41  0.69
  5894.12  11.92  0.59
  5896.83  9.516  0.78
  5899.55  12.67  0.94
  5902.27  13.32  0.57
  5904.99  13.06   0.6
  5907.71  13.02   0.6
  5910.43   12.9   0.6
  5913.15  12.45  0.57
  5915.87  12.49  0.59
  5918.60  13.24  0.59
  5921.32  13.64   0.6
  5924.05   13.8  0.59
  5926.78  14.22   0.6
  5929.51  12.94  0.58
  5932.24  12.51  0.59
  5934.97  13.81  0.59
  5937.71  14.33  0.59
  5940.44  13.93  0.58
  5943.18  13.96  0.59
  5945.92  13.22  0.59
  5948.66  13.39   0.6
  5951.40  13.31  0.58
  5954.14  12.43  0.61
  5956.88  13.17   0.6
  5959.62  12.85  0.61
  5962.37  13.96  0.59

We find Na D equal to 3.2 angstroms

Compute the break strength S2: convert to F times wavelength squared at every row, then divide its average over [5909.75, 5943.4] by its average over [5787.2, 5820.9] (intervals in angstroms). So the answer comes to 1.0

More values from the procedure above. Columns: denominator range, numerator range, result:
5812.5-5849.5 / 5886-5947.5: 0.96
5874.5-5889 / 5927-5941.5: 1.07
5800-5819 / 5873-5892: 0.96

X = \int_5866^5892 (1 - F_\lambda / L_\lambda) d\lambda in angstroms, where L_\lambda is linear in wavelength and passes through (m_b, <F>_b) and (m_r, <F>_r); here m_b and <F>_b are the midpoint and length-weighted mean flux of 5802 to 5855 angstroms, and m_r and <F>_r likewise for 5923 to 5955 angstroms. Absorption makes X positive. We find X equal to 1.2 angstroms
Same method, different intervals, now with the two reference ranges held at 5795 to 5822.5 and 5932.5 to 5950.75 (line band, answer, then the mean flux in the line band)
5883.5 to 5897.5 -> 2.40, 11.4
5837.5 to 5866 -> 0.56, 13.4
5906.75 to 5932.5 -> 1.01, 13.2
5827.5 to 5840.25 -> 0.16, 13.5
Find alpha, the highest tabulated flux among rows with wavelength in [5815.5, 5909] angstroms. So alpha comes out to 15.14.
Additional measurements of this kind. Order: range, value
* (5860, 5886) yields 14.59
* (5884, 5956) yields 14.33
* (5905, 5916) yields 13.02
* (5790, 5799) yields 15.44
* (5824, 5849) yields 14.36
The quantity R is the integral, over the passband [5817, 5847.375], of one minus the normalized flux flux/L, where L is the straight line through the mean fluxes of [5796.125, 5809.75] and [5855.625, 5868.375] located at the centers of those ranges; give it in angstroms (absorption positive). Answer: -1.9 angstroms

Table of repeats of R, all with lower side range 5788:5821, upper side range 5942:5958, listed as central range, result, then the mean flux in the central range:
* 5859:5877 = 0.1 angstroms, 13.5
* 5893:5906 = 1.3 angstroms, 12.1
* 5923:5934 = -0.1 angstroms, 13.4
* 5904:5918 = 0.6 angstroms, 12.8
